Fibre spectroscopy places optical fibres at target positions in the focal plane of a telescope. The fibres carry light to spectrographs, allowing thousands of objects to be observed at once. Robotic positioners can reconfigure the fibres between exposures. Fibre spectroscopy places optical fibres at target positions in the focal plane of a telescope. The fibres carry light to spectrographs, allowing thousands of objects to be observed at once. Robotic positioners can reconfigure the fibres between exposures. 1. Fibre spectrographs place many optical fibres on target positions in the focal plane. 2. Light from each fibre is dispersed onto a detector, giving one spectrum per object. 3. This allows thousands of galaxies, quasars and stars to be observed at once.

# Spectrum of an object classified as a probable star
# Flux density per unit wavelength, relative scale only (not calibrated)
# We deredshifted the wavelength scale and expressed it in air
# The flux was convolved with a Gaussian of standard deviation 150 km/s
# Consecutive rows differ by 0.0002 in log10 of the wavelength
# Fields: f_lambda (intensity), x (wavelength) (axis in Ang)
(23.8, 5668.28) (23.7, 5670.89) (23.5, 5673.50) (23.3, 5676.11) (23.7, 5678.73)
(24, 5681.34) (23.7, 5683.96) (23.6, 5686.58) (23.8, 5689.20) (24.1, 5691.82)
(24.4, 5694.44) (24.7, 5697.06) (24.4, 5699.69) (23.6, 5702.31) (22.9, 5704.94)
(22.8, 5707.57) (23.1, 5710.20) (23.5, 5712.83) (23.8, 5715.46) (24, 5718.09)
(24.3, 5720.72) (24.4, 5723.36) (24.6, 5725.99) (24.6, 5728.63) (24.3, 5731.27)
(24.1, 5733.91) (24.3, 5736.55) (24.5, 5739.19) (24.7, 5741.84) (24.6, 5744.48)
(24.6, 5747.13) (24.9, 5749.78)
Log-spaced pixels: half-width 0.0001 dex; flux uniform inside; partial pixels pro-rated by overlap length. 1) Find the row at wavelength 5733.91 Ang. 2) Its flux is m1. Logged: 24.1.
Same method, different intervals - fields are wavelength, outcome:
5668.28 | 23.8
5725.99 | 24.6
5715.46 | 23.8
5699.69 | 24.4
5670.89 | 23.7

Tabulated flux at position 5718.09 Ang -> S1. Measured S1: 24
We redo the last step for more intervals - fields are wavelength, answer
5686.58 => 23.6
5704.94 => 22.9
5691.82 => 24.1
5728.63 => 24.6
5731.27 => 24.3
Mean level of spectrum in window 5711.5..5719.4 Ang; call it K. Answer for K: 23.8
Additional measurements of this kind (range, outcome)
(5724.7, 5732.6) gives 24.5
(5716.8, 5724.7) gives 24.3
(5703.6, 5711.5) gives 22.9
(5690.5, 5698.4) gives 24.4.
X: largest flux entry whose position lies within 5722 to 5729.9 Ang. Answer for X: 24.6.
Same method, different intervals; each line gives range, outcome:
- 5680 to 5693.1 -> 24.1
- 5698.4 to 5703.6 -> 24.4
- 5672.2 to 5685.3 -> 24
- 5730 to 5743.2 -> 24.7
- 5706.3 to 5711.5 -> 23.1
